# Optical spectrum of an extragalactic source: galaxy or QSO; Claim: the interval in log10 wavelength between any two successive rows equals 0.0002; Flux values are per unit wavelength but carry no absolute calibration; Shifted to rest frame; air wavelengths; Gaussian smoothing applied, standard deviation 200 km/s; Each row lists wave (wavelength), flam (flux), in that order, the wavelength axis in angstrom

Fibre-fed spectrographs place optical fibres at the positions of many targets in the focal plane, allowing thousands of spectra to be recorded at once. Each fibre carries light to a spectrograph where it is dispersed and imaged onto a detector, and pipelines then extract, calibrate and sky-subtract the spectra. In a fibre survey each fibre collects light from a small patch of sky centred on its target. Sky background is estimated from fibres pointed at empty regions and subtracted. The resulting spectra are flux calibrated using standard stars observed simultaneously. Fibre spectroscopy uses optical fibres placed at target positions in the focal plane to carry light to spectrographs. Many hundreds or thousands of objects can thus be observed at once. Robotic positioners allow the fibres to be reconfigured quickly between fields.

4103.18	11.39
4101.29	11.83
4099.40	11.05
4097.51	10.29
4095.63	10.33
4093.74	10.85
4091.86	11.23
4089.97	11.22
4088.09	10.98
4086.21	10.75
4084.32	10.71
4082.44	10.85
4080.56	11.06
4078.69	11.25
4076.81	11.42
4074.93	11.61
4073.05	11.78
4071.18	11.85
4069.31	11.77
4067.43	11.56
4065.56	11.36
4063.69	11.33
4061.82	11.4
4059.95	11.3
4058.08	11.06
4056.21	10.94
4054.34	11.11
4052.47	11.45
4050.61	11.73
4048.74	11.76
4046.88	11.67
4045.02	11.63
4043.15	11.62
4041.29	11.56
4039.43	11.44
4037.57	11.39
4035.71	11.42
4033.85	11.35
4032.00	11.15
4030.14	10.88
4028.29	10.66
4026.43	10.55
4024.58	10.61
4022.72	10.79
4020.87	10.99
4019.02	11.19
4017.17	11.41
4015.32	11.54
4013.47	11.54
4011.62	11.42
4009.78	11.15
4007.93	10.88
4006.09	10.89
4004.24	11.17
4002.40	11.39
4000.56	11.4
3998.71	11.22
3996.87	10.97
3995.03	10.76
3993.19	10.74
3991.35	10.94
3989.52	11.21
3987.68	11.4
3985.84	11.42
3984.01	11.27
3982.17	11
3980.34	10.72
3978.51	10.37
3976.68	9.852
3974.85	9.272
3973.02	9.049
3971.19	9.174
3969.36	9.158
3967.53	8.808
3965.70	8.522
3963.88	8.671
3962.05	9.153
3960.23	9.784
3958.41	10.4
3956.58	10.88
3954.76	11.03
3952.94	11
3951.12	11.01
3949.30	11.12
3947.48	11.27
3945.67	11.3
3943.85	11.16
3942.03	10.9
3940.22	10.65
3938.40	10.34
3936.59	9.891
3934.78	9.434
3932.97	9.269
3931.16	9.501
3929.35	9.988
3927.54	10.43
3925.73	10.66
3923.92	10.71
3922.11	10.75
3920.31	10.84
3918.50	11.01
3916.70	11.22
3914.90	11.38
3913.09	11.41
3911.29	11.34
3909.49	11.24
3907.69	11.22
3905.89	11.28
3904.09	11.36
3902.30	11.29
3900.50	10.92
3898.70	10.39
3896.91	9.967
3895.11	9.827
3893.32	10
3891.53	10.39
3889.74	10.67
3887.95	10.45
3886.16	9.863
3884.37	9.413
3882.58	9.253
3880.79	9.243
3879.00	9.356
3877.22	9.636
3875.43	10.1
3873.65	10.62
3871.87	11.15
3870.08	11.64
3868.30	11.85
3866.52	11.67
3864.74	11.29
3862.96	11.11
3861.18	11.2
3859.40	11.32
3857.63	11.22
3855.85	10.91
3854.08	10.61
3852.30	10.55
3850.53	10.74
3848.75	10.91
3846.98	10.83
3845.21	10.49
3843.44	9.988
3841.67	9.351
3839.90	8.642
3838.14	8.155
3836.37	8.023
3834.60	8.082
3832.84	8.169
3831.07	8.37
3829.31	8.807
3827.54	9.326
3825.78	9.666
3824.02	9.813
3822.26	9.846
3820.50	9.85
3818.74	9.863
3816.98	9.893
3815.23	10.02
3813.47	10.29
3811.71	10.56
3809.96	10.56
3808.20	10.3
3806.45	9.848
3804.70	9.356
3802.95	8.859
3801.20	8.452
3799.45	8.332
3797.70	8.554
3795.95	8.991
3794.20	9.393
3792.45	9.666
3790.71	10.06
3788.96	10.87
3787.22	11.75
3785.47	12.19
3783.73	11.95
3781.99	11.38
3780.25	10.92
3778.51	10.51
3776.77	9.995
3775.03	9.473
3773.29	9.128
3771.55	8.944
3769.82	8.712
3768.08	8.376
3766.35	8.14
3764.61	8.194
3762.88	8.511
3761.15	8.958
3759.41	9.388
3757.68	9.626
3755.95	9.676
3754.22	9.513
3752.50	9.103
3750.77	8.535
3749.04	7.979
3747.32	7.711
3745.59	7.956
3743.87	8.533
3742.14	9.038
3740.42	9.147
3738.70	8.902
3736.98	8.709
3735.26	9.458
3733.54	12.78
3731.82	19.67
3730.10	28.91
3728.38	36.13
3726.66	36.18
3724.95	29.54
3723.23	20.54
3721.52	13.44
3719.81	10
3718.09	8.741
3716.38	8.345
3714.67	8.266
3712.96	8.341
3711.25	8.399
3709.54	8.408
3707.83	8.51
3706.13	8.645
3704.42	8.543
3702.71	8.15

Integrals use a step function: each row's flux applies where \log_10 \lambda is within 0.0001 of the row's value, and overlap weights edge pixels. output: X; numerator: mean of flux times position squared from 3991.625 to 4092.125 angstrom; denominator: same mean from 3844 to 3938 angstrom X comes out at 1.14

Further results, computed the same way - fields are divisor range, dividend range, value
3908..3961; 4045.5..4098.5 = 1.13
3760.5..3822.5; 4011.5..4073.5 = 1.32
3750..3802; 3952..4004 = 1.20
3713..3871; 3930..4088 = 1.11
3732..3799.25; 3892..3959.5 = 1.21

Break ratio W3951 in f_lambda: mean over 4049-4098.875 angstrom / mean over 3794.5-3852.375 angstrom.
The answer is 1.18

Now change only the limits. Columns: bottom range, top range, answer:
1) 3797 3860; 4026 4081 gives 1.18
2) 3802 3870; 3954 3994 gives 1.01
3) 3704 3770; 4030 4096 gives 0.94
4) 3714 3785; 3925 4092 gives 0.89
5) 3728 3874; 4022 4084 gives 1.09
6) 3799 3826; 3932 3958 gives 1.09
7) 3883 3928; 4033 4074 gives 1.07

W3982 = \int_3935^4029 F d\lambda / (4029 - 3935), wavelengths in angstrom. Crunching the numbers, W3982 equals 10.6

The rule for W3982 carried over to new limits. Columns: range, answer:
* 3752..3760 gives 9.49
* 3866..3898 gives 10.3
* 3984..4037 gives 11.1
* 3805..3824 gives 10.1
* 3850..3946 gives 10.6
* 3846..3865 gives 11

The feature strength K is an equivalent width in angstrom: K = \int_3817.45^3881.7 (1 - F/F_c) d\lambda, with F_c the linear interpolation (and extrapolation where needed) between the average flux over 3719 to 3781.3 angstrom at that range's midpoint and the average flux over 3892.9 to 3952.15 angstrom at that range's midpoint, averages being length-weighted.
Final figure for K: 7.7 angstrom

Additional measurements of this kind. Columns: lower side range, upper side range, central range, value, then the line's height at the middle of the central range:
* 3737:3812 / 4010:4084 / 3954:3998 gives 2.6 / 10.8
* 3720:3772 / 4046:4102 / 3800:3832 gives 7.6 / 12.6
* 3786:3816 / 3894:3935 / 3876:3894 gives 1.1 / 10.5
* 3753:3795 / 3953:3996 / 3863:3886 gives -1.0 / 9.99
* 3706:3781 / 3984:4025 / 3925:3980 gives 5.9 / 11.3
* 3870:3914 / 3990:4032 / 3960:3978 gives 2.8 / 10.8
